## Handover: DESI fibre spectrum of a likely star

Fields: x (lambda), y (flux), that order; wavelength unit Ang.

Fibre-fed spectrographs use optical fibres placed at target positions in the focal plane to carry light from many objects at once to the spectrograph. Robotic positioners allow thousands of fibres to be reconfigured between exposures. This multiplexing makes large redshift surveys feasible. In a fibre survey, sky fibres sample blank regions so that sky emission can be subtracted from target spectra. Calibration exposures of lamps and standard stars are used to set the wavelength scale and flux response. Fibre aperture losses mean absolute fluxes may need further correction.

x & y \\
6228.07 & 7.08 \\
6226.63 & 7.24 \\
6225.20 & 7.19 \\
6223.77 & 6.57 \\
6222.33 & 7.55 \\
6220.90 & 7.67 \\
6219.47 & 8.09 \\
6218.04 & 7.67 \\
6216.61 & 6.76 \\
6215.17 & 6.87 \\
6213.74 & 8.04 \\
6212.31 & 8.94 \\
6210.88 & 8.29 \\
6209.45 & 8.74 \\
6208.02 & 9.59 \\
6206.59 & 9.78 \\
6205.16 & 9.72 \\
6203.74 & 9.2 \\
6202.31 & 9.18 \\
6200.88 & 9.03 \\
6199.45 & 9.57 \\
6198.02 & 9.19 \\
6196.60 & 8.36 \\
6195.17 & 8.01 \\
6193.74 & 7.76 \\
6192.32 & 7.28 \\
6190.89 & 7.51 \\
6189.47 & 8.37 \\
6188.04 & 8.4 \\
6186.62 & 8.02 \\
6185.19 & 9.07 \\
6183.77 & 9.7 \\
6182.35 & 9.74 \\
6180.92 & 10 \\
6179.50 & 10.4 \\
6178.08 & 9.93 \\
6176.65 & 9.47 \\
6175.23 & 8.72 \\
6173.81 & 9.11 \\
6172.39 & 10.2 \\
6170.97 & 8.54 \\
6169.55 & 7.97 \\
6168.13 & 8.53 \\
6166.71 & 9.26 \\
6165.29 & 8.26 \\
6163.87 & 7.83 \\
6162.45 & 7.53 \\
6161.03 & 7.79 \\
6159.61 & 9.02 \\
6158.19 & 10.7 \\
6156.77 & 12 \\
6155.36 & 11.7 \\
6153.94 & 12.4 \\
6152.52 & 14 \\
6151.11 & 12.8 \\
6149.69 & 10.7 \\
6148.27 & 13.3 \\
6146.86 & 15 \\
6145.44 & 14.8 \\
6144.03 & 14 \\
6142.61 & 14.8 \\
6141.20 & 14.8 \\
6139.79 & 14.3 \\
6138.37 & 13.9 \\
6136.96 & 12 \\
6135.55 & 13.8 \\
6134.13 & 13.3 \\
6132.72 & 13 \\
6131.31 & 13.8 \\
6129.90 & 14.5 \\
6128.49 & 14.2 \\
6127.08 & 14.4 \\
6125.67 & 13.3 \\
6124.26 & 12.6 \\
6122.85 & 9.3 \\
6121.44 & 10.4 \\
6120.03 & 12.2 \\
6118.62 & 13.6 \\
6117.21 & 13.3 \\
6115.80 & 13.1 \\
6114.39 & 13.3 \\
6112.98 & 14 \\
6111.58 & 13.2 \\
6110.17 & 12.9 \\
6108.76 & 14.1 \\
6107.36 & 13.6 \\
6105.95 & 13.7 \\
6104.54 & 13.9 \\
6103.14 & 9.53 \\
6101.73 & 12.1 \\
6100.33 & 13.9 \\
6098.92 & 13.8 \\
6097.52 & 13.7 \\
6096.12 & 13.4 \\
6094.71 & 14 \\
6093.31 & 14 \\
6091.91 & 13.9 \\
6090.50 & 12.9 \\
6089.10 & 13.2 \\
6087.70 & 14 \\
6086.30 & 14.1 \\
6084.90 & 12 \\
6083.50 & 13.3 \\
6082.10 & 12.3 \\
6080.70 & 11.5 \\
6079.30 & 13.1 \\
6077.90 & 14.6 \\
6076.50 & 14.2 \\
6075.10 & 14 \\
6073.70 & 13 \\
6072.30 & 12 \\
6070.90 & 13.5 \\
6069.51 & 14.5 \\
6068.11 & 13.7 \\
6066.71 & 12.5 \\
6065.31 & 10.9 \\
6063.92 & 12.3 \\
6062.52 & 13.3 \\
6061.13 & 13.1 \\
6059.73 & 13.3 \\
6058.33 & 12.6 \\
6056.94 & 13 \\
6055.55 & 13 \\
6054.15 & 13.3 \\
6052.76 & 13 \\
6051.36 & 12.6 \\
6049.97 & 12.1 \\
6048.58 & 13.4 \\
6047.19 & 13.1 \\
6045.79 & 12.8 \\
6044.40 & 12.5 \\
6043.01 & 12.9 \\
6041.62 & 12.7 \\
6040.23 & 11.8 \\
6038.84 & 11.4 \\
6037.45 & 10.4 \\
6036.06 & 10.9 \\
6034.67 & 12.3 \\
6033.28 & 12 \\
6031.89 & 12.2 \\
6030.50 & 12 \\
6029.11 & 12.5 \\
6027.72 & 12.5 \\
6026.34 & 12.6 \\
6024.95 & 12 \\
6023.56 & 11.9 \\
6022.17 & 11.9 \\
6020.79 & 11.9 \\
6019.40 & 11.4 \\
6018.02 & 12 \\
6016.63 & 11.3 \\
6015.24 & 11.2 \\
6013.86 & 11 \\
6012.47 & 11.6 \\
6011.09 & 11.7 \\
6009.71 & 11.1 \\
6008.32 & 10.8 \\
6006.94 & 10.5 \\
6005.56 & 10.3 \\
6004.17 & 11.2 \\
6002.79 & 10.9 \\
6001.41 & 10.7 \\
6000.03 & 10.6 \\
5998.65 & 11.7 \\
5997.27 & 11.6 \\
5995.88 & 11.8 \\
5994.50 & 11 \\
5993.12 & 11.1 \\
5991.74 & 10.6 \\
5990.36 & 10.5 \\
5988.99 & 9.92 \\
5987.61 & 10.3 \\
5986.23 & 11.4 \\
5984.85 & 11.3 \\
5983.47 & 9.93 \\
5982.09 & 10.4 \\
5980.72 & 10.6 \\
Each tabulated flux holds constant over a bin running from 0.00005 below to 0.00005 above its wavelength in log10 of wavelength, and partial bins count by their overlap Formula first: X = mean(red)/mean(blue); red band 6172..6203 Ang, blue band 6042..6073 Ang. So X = 0.7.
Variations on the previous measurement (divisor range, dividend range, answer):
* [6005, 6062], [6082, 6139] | 1.09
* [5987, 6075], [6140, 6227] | 0.80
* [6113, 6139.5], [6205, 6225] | 0.62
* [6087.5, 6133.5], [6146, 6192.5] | 0.75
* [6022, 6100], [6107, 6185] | 0.92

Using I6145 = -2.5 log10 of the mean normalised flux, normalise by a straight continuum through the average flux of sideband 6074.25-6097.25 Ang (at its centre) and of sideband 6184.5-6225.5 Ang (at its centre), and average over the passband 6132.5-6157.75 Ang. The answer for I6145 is -0.22 mag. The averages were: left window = 13.4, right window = 8.3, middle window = 13.3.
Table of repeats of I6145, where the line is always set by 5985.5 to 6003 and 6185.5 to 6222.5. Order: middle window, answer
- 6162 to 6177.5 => 0.012 mag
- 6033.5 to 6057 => -0.200 mag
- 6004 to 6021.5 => -0.052 mag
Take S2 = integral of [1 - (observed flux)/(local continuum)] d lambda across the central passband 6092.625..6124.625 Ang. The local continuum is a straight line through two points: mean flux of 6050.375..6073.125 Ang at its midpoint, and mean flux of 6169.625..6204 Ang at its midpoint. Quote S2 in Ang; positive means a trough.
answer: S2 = -4.27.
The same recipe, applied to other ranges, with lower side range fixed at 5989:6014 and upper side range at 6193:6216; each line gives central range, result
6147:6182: -3.3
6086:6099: -4.8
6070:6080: -3.3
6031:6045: -1.7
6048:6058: -2.4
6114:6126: -3.2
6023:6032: -1.3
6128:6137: -3.8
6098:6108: -3.1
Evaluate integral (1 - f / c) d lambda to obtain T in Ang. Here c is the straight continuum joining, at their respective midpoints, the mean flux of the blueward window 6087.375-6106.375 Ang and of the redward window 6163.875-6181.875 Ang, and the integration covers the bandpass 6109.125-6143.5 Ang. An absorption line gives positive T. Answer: -4.8 Ang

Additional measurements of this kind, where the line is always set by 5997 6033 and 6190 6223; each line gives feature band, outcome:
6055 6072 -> -3.5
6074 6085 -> -2.9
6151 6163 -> -2.1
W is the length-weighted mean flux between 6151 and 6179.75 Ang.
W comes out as 9.75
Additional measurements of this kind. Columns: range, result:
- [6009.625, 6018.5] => 11.4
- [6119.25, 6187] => 11.4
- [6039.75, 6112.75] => 13.1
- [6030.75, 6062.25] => 12.5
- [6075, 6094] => 13.3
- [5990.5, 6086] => 12.2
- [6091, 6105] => 13.2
